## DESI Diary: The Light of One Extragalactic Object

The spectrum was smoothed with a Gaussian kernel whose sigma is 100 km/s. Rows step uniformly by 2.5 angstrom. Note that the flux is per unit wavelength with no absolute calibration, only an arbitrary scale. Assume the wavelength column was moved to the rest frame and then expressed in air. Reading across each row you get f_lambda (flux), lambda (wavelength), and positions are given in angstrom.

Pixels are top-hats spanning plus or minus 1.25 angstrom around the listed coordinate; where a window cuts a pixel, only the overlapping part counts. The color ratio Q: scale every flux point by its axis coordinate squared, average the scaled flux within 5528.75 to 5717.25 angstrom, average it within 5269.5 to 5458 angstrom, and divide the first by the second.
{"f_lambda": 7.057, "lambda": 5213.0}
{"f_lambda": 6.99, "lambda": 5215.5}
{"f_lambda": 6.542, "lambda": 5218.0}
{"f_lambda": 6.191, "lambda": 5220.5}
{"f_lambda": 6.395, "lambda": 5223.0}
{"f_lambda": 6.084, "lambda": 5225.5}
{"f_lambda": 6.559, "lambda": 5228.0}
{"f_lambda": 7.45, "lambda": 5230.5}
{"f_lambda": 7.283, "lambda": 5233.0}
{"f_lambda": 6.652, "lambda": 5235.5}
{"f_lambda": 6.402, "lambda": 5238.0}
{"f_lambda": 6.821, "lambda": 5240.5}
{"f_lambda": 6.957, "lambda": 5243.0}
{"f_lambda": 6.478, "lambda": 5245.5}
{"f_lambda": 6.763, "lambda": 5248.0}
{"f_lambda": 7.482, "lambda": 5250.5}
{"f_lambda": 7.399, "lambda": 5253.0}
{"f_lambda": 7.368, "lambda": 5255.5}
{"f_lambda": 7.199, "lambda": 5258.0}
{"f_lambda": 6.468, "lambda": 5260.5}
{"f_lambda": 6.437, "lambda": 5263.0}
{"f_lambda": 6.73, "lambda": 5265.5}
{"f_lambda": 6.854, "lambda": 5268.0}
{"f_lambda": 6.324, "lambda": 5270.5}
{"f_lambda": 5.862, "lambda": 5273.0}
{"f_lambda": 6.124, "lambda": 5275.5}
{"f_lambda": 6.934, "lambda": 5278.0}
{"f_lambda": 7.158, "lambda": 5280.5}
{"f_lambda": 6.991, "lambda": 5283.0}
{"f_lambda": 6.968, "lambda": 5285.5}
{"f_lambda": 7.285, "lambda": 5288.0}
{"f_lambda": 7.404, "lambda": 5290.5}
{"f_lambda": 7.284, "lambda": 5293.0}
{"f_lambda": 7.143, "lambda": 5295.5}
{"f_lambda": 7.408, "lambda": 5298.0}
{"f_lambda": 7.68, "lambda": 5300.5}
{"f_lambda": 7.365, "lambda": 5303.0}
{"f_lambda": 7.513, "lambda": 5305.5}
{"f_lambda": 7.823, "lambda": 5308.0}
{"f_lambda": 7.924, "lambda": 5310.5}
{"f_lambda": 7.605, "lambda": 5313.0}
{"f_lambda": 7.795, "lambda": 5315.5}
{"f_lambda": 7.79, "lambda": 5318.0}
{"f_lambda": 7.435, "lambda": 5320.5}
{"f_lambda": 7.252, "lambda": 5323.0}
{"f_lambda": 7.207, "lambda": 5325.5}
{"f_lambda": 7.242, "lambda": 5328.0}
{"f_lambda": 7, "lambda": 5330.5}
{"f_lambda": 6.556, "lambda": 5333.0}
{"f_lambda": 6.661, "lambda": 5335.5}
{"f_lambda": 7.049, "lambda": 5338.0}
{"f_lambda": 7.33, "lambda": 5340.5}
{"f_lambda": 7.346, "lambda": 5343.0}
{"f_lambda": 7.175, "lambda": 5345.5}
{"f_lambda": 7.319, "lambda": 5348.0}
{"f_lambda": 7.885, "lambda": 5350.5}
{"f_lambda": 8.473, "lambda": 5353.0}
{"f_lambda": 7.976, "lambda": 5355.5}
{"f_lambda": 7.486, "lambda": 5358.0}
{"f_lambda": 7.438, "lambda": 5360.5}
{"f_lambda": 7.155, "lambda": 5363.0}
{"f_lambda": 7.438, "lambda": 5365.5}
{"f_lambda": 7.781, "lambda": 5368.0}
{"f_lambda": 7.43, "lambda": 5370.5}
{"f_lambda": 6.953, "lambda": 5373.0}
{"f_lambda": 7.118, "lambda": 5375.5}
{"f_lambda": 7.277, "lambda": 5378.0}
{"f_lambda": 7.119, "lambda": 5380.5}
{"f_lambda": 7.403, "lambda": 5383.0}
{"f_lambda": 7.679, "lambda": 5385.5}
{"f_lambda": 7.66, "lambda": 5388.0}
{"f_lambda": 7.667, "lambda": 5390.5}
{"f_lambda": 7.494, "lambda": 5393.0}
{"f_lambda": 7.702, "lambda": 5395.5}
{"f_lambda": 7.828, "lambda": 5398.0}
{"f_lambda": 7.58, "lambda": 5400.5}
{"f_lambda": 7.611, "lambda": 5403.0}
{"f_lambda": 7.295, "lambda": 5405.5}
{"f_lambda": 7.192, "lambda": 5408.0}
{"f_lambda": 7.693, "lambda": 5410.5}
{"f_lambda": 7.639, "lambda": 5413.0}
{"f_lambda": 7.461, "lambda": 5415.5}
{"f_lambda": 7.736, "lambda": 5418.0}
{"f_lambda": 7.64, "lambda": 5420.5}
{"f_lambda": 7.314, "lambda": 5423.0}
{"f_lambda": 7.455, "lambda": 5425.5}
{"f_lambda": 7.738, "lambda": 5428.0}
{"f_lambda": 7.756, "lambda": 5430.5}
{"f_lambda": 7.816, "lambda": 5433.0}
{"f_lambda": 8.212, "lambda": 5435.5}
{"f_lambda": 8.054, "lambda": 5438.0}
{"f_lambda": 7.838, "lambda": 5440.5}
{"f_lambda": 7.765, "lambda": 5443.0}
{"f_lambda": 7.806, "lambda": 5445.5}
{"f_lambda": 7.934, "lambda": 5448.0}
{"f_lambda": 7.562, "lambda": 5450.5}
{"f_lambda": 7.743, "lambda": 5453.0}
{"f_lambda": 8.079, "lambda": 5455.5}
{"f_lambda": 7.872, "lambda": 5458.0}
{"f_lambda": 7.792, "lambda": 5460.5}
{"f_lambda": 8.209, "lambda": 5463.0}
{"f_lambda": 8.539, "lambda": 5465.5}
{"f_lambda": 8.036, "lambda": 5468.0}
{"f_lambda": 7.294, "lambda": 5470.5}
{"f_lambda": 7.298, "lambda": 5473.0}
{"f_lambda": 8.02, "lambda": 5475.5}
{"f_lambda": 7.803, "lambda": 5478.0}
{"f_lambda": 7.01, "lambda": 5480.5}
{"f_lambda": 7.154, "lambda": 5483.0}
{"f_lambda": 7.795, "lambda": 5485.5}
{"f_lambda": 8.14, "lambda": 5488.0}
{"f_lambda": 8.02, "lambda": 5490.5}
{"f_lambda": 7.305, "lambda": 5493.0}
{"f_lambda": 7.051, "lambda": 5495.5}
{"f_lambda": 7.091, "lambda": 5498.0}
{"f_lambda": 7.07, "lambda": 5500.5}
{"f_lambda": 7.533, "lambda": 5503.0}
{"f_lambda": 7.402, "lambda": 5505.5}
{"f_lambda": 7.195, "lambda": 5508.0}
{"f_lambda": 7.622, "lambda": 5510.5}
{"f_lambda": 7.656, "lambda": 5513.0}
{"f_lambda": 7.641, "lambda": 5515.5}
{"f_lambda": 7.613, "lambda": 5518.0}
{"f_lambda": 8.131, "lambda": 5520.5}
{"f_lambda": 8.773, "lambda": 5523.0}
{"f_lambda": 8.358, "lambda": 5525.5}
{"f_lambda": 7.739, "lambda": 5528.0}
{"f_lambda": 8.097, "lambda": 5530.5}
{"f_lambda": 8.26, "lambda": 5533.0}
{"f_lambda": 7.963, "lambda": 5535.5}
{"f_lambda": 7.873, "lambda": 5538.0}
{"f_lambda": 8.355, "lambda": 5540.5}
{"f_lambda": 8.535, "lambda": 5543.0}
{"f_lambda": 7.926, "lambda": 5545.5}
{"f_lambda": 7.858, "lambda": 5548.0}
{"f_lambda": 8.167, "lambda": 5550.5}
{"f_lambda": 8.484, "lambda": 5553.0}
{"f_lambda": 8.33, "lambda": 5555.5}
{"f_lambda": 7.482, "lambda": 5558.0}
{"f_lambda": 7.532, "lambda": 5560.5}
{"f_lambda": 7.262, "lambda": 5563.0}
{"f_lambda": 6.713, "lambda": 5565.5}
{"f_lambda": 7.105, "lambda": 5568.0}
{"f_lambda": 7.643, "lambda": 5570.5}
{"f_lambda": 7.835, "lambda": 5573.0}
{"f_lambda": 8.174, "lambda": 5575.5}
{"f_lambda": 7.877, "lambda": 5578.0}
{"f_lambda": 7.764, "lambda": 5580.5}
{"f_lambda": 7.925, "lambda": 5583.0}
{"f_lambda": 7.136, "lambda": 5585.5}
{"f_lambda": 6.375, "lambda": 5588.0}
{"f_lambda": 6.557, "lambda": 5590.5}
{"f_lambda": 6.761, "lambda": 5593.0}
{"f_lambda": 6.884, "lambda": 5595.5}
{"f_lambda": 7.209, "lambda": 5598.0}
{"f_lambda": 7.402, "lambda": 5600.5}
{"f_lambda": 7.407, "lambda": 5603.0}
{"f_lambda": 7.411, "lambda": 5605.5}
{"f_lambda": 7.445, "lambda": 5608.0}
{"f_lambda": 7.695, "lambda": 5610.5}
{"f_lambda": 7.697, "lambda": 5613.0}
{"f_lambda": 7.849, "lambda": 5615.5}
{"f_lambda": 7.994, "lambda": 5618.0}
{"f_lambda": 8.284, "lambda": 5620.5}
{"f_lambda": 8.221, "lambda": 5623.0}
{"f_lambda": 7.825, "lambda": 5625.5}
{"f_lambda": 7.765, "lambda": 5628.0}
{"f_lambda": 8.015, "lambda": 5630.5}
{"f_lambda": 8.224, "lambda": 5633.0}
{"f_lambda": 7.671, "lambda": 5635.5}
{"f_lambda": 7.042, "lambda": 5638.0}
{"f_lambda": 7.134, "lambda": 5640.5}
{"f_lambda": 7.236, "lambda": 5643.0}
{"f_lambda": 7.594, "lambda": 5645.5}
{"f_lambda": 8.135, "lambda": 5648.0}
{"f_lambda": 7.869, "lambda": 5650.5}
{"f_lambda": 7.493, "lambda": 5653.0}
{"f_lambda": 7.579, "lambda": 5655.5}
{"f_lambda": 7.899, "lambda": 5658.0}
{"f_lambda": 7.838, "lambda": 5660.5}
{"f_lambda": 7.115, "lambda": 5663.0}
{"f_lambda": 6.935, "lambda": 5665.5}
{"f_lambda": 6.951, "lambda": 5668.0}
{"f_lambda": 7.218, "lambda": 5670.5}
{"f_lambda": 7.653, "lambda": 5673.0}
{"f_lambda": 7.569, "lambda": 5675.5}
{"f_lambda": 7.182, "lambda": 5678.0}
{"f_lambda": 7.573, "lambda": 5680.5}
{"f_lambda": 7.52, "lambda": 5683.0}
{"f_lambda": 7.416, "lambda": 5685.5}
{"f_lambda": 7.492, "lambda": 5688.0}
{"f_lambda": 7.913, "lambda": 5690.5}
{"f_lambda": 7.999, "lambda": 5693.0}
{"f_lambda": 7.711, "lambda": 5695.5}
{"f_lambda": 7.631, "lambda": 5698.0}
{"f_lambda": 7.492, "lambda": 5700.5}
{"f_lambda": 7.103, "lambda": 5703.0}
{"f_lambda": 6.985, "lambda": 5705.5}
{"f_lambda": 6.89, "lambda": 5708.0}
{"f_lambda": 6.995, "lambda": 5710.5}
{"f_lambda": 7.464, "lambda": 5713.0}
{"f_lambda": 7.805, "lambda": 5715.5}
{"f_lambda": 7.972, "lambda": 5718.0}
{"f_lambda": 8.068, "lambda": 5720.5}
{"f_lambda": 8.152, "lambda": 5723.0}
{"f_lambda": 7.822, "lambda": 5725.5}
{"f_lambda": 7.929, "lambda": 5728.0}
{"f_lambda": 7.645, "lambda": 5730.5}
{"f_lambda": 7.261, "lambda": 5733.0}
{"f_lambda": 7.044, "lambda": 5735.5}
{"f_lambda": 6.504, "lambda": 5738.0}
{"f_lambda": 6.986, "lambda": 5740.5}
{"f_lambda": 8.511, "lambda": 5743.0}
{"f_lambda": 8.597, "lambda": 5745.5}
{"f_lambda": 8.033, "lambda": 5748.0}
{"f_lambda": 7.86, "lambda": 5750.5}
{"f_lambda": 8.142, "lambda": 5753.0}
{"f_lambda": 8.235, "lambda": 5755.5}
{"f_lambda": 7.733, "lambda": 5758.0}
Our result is 1.12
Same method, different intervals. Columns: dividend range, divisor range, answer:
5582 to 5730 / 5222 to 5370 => 1.20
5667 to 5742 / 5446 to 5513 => 1.06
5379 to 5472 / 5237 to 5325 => 1.15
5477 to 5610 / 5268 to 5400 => 1.12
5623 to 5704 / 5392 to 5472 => 1.06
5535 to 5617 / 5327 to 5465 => 1.07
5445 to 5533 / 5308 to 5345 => 1.12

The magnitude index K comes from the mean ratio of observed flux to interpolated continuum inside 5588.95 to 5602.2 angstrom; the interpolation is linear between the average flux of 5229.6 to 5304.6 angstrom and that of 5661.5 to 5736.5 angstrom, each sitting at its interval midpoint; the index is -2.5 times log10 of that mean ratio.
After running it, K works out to 0.06 mag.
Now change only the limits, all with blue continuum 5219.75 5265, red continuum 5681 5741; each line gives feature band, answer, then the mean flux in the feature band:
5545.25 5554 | -0.12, 8.12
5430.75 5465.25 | -0.12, 7.91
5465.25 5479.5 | -0.09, 7.77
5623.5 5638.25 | -0.06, 7.83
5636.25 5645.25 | 0.03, 7.22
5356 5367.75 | -0.07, 7.45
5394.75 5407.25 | -0.08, 7.58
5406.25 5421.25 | -0.07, 7.55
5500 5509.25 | -0.02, 7.32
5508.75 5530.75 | -0.10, 7.94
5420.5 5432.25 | -0.08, 7.58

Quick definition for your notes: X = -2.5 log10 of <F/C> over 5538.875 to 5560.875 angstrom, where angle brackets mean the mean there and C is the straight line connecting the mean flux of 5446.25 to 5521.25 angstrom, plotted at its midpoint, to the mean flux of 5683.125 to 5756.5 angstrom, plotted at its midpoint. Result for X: -0.061 mag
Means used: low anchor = 7.65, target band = 8.09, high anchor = 7.64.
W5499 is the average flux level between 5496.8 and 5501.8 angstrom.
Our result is 7.08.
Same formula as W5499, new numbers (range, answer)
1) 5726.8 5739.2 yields 7.28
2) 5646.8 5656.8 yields 7.77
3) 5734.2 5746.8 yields 7.53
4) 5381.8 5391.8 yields 7.6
